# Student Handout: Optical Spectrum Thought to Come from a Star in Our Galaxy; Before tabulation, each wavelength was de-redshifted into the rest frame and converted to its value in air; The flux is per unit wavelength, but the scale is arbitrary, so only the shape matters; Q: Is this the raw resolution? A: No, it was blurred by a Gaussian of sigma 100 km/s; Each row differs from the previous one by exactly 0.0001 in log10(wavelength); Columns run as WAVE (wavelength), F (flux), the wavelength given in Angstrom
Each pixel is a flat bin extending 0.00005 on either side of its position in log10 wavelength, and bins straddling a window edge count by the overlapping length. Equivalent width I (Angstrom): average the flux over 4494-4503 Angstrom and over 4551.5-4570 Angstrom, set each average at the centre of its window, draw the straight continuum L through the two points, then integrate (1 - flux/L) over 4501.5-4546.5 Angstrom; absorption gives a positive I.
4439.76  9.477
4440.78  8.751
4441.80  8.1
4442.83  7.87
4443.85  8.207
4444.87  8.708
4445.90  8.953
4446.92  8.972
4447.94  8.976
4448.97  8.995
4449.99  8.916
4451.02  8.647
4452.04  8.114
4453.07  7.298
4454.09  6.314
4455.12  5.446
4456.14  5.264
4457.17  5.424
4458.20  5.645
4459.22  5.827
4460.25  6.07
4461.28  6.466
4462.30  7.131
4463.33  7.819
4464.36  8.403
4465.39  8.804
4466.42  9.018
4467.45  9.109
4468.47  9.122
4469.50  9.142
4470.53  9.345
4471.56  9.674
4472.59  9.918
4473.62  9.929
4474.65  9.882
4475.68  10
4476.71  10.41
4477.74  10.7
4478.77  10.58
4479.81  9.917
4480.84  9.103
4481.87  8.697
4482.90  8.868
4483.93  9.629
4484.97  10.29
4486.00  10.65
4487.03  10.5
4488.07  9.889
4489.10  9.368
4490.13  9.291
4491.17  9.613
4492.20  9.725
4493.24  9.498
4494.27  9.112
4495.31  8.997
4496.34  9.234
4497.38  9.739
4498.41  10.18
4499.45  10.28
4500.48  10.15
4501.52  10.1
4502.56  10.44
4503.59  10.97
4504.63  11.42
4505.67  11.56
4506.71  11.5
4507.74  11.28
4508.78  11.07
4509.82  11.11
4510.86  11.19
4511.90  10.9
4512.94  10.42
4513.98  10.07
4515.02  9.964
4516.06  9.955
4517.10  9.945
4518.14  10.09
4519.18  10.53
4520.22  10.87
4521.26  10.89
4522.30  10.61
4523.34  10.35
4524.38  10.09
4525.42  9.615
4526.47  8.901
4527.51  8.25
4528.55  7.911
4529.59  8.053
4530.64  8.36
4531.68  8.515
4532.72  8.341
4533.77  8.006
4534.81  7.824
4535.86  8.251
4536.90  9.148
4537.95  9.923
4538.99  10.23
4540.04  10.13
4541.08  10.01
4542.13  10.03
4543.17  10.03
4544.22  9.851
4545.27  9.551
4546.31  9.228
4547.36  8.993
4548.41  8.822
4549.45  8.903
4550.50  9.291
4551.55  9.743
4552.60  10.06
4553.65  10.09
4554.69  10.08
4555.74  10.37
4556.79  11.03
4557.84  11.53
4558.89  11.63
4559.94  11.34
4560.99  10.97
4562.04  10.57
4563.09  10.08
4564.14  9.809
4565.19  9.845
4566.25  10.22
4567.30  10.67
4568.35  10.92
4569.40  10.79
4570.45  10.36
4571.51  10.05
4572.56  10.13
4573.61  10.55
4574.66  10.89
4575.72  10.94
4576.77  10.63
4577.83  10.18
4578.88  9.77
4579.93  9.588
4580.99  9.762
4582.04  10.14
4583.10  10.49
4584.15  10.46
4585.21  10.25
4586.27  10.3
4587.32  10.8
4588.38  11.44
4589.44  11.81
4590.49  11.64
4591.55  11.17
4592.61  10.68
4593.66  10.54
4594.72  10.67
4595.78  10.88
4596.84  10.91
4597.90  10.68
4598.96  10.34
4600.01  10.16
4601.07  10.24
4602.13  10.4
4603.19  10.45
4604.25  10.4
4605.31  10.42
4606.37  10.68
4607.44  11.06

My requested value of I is 0.9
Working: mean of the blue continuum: 9.81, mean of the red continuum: 10.6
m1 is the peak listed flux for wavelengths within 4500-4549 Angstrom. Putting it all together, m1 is 11.56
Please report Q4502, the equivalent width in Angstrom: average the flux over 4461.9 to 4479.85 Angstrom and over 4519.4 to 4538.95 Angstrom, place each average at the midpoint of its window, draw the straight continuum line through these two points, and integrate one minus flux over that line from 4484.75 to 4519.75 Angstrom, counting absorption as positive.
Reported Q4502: -3.8 Angstrom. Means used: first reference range 9.38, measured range 10.3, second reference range 9.16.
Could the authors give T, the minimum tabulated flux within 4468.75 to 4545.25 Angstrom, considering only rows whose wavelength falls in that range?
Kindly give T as 7.824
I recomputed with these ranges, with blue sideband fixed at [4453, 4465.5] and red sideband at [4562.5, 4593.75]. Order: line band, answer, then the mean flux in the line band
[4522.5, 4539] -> 0.1 Angstrom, 8.85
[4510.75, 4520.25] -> -2.2 Angstrom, 10.3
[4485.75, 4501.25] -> -4.2 Angstrom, 9.74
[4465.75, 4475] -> -3.4 Angstrom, 9.45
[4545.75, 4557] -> -0.1 Angstrom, 9.66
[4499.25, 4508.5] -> -3.3 Angstrom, 10.9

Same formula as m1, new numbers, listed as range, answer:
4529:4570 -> 11.63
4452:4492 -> 10.7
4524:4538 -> 10.09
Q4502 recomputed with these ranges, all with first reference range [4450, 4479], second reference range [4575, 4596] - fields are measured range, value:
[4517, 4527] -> -0.9 Angstrom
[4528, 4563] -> 0.8 Angstrom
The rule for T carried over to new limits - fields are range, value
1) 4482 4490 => 8.868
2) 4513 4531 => 7.911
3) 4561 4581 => 9.588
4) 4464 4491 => 8.403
